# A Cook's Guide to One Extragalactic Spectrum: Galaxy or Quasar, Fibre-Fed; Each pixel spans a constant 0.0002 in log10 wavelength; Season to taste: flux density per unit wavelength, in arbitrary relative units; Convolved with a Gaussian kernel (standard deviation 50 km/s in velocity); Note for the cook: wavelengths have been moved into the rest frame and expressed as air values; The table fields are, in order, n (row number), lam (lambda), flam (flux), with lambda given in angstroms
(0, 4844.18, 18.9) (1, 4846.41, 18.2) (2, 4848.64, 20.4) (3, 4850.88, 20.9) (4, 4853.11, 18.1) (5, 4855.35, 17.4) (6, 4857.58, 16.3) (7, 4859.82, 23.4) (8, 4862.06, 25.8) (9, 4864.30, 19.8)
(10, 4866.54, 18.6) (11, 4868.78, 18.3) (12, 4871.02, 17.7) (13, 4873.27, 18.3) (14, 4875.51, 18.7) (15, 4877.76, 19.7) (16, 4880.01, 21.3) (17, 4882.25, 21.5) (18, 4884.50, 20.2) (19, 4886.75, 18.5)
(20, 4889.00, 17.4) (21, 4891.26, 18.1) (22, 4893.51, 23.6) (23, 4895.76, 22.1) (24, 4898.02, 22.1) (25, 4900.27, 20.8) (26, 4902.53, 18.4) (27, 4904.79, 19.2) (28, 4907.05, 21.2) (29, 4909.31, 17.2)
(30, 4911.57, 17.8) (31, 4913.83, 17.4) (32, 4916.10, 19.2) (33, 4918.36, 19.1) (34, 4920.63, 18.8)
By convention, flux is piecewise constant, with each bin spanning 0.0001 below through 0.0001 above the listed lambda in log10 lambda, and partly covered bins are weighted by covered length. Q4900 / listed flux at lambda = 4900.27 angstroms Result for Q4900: 20.8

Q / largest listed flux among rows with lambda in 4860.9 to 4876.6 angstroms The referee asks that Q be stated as 25.8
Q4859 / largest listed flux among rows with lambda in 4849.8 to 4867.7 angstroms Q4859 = 25.8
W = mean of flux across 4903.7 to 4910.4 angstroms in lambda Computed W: 19.2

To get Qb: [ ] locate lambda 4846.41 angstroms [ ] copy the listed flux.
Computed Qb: 18.2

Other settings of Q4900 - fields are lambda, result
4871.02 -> 17.7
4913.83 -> 17.4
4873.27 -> 18.3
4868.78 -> 18.3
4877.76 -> 19.7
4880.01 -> 21.3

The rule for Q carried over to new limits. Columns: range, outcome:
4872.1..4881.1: 21.3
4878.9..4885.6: 21.5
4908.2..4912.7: 17.8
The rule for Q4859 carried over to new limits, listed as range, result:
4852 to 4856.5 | 18.1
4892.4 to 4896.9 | 23.6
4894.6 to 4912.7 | 22.1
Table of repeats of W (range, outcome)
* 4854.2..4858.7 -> 16.9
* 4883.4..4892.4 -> 18.5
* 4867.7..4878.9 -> 18.5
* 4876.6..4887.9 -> 20.2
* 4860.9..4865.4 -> 22.8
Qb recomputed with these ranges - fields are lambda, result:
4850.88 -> 20.9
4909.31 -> 17.2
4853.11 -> 18.1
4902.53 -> 18.4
